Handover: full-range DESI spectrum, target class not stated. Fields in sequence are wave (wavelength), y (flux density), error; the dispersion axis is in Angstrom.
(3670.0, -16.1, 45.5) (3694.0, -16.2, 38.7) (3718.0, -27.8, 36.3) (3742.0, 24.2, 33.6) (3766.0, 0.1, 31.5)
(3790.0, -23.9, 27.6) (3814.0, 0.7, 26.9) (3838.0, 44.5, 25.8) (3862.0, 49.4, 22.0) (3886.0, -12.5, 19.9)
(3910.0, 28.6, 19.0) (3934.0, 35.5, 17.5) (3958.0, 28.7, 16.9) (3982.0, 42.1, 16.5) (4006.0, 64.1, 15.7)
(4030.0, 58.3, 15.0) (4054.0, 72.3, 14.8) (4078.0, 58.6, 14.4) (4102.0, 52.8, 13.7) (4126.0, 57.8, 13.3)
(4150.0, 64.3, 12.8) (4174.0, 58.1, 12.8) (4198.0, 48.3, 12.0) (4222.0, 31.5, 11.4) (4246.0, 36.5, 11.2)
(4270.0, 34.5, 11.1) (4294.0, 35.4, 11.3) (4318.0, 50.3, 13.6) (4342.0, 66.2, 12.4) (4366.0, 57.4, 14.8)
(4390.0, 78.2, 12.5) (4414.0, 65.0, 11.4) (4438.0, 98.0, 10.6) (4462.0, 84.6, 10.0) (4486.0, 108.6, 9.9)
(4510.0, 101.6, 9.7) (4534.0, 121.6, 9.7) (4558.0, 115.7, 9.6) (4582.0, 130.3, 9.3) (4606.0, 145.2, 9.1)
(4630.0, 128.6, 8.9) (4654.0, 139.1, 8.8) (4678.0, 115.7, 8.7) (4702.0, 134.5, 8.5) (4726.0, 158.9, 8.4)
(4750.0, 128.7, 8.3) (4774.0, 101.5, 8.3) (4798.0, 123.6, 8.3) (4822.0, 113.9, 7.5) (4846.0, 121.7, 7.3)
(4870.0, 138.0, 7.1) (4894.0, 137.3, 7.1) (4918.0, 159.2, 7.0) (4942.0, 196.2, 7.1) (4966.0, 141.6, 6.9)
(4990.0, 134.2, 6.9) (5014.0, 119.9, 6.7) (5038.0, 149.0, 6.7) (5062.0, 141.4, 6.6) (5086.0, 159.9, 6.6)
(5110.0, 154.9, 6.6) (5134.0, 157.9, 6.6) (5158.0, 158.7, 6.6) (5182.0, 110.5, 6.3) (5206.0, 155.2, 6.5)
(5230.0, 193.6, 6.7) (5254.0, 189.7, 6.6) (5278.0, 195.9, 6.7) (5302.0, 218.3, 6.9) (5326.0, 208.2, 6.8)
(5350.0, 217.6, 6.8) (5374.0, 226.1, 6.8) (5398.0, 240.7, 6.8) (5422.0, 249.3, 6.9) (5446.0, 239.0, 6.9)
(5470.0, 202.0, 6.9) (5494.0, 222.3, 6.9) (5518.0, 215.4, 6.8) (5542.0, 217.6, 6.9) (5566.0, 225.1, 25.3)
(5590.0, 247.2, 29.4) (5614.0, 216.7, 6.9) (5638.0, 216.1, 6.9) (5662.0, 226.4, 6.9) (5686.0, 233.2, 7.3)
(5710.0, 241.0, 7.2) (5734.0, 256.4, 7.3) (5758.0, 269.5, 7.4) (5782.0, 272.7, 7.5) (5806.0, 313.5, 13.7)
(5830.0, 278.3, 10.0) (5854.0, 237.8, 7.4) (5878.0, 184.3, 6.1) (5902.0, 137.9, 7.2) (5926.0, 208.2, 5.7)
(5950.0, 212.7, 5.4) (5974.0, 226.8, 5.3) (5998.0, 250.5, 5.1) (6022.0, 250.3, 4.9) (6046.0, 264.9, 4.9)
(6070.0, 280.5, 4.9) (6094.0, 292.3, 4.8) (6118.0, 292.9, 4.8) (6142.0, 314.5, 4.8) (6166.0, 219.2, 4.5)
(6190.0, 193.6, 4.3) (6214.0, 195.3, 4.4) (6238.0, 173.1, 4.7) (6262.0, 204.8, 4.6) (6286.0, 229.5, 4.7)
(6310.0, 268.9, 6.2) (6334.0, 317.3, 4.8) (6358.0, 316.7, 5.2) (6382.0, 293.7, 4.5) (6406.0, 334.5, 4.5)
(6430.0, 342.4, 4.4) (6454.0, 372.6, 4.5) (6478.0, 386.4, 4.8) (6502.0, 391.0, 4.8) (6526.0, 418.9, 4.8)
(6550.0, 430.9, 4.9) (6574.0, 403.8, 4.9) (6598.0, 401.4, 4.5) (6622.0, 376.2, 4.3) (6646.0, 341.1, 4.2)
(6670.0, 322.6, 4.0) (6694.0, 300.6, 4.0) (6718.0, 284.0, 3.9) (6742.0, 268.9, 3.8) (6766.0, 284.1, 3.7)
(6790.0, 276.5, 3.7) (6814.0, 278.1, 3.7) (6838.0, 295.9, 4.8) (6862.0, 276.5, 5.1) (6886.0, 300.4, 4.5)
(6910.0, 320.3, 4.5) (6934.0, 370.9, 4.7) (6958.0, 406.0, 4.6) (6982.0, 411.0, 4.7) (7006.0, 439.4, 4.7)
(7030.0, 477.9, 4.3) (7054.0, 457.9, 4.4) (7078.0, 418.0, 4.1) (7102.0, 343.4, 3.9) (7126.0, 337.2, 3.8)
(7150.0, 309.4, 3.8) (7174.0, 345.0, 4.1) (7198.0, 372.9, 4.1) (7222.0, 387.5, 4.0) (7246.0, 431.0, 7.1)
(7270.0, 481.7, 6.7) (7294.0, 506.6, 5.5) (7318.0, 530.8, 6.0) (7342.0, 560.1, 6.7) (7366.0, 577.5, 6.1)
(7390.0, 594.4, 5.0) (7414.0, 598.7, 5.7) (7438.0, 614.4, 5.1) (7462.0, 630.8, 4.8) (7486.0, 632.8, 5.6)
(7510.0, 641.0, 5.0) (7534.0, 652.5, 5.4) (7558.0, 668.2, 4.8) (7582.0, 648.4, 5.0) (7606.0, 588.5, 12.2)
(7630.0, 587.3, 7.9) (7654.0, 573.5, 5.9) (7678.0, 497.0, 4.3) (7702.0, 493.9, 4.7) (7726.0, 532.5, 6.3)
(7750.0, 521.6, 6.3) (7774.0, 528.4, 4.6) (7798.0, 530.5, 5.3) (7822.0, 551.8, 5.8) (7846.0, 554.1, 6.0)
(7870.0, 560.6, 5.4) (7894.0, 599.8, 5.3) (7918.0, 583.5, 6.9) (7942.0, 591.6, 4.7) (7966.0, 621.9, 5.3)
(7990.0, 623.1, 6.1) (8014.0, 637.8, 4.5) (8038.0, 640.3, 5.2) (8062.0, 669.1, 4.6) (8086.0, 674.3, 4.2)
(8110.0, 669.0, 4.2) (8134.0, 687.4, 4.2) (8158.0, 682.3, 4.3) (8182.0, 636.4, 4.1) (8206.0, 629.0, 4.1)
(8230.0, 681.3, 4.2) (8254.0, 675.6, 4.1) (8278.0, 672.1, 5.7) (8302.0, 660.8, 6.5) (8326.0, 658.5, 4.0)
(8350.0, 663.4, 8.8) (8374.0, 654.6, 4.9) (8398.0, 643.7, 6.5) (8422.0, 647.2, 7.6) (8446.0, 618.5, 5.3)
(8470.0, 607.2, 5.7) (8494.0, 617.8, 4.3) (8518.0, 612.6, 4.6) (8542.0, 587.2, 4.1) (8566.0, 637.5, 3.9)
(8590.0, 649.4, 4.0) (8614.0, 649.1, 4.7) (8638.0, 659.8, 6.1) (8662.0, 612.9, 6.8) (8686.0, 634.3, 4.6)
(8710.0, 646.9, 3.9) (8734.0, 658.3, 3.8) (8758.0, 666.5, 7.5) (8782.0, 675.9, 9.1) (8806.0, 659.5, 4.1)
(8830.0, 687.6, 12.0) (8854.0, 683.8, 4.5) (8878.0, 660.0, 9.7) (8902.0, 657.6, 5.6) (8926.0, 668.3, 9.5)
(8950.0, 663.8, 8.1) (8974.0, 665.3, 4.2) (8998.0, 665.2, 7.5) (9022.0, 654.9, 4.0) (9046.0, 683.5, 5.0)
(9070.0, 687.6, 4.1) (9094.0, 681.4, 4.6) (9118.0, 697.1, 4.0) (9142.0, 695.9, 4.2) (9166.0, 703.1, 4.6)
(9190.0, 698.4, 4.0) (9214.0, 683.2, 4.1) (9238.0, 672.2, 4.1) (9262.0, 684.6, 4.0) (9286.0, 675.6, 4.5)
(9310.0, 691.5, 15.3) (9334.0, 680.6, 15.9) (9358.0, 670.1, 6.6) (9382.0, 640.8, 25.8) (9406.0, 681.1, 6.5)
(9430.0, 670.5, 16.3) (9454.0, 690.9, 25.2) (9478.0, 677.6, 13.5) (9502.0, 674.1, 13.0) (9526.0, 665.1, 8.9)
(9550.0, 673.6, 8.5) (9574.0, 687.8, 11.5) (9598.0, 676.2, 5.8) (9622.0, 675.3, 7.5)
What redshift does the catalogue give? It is 0.00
